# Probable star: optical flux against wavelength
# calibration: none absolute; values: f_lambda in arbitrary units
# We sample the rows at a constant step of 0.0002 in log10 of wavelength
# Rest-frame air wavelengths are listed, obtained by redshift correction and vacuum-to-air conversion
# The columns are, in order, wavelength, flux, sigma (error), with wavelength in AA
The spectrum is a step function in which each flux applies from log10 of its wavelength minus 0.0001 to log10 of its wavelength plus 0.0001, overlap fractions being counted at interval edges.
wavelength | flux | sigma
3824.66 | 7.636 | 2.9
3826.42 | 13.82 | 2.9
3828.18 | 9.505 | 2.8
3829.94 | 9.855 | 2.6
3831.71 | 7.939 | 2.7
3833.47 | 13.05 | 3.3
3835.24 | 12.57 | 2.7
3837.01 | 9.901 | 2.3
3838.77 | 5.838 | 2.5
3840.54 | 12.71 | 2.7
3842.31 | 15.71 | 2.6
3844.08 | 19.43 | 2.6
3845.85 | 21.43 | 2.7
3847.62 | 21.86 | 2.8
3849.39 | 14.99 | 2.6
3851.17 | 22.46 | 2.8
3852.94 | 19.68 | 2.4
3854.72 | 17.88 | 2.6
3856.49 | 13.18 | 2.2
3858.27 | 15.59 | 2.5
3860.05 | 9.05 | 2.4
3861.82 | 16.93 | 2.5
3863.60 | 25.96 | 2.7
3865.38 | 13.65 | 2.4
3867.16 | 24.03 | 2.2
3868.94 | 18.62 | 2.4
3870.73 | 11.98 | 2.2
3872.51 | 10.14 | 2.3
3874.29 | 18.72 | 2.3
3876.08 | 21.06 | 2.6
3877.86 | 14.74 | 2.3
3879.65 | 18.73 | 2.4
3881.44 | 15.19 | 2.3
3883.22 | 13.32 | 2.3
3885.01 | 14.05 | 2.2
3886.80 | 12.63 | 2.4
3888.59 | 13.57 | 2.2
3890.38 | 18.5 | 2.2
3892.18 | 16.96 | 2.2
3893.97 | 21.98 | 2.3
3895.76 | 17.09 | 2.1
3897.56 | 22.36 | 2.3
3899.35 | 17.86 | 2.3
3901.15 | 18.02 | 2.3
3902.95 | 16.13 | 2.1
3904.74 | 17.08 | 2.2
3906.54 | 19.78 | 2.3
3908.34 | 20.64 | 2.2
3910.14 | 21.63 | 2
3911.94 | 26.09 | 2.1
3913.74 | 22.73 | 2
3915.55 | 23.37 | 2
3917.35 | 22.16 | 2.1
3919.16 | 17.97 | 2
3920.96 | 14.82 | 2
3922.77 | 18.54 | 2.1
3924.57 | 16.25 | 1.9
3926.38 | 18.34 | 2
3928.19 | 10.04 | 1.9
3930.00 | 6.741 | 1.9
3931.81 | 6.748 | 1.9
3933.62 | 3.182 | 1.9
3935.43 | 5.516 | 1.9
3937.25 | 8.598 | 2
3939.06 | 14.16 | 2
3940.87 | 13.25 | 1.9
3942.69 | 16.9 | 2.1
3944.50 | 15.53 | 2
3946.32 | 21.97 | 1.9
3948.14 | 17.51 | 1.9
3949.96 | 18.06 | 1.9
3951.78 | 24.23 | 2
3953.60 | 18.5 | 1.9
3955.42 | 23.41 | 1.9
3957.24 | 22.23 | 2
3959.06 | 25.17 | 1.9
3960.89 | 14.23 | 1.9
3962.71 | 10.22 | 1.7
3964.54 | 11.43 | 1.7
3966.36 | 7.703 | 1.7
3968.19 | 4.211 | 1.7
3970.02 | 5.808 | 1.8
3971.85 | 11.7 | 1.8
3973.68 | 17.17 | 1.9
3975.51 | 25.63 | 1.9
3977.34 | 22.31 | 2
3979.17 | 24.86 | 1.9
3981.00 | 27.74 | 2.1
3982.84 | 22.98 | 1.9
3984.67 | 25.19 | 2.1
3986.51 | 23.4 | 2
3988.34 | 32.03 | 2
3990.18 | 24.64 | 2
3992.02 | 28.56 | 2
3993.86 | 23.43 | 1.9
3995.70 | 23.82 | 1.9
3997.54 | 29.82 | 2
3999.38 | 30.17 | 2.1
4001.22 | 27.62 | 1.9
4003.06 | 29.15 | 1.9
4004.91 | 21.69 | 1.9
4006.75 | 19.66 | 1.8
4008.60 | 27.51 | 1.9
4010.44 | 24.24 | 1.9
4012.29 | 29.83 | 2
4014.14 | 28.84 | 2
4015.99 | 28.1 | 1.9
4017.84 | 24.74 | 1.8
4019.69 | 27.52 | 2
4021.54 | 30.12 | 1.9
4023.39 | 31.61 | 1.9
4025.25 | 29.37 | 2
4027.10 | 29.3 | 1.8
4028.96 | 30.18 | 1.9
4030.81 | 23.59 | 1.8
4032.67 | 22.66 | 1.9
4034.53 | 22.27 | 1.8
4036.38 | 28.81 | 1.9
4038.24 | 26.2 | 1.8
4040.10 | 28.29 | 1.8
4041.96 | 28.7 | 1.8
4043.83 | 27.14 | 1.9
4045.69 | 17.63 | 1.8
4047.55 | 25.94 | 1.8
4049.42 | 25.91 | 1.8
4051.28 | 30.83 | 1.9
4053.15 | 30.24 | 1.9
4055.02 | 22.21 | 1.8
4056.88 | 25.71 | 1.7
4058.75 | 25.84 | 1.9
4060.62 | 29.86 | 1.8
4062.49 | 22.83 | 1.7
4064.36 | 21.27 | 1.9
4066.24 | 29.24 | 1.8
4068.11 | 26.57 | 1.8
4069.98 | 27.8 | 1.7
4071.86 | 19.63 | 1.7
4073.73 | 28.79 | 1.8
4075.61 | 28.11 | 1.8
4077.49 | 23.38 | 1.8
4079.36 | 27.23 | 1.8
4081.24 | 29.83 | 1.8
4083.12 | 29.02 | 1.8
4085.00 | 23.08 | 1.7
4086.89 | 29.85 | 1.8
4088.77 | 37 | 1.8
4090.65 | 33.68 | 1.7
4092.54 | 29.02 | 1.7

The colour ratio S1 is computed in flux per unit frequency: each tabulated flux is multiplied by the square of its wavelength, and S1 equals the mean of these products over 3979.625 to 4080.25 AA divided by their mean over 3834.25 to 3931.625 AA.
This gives 1.68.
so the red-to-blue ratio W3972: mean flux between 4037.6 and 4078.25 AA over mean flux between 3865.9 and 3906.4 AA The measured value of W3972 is 1.5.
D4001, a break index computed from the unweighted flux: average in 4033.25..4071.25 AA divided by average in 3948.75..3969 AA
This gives 1.59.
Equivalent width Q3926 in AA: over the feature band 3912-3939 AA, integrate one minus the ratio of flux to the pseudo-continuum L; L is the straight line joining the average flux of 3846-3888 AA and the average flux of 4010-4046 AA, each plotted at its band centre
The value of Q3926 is 8.0 AA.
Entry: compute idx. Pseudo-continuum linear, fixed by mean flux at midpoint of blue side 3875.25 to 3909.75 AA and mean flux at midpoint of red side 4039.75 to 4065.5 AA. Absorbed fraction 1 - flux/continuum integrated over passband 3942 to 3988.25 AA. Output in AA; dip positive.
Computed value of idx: 5.9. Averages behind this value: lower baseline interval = 17.4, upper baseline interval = 25.8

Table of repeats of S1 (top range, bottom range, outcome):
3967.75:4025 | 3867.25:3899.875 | 1.56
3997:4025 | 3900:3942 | 1.82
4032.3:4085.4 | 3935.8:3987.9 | 1.55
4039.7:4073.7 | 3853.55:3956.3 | 1.67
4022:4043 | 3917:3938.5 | 2.38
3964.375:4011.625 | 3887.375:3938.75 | 1.41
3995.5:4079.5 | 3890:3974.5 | 1.73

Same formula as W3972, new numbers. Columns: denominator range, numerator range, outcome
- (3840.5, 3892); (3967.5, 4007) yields 1.37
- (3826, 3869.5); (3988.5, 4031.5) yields 1.76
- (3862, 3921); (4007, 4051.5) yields 1.47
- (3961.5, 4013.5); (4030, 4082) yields 1.19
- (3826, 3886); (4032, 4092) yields 1.74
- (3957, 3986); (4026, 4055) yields 1.52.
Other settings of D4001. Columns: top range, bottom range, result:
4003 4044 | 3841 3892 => 1.59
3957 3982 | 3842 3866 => 0.92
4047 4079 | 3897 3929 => 1.37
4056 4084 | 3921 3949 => 2.04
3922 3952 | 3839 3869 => 0.78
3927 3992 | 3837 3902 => 1.01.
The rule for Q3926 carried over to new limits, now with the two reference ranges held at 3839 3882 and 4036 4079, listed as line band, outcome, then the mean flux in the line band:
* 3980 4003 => -3.6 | 26.7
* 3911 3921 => -1.1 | 21.7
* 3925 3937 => 6.8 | 8.74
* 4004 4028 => -2.9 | 27.1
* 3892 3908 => 0.1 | 18.7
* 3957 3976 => 7.2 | 13.6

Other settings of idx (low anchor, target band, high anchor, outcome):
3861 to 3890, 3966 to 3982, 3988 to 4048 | 4.7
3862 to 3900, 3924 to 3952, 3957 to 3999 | 8.5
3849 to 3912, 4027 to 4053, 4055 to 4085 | -1.6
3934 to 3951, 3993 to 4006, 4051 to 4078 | -4.4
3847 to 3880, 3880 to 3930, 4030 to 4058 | 3.6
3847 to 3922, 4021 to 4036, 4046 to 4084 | -1.7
